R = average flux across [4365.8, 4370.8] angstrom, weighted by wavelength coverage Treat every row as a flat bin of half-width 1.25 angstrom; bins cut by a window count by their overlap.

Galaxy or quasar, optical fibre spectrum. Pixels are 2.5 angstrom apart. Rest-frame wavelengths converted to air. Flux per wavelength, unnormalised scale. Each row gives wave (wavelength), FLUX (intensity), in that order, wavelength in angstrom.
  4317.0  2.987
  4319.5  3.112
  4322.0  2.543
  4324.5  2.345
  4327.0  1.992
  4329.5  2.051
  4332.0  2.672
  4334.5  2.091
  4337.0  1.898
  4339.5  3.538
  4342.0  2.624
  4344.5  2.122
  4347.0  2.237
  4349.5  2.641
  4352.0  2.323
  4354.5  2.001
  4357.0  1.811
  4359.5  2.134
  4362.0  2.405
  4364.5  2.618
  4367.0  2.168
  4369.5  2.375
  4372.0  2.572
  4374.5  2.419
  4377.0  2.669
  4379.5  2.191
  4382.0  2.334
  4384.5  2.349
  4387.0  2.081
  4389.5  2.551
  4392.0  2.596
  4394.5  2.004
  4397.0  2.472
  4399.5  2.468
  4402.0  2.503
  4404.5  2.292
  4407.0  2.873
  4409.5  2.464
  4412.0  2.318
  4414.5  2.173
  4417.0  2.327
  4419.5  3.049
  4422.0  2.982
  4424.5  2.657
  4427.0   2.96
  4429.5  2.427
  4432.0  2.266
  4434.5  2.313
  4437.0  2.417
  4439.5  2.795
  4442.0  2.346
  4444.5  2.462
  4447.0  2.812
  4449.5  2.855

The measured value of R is 2.28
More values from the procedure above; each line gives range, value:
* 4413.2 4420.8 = 2.52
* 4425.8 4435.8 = 2.49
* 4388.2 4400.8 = 2.42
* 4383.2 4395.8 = 2.32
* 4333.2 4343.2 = 2.54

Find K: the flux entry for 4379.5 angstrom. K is 2.191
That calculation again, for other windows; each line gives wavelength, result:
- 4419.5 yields 3.049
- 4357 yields 1.811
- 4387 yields 2.081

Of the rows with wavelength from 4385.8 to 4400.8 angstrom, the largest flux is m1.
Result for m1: 2.596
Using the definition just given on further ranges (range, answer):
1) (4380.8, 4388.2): 2.349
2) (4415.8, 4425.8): 3.049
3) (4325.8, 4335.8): 2.672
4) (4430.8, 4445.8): 2.795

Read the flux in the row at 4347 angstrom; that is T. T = 2.237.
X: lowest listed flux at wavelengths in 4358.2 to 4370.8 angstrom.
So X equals 2.134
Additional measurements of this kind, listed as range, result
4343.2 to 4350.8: 2.122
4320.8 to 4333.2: 1.992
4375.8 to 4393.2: 2.081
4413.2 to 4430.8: 2.173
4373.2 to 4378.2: 2.419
